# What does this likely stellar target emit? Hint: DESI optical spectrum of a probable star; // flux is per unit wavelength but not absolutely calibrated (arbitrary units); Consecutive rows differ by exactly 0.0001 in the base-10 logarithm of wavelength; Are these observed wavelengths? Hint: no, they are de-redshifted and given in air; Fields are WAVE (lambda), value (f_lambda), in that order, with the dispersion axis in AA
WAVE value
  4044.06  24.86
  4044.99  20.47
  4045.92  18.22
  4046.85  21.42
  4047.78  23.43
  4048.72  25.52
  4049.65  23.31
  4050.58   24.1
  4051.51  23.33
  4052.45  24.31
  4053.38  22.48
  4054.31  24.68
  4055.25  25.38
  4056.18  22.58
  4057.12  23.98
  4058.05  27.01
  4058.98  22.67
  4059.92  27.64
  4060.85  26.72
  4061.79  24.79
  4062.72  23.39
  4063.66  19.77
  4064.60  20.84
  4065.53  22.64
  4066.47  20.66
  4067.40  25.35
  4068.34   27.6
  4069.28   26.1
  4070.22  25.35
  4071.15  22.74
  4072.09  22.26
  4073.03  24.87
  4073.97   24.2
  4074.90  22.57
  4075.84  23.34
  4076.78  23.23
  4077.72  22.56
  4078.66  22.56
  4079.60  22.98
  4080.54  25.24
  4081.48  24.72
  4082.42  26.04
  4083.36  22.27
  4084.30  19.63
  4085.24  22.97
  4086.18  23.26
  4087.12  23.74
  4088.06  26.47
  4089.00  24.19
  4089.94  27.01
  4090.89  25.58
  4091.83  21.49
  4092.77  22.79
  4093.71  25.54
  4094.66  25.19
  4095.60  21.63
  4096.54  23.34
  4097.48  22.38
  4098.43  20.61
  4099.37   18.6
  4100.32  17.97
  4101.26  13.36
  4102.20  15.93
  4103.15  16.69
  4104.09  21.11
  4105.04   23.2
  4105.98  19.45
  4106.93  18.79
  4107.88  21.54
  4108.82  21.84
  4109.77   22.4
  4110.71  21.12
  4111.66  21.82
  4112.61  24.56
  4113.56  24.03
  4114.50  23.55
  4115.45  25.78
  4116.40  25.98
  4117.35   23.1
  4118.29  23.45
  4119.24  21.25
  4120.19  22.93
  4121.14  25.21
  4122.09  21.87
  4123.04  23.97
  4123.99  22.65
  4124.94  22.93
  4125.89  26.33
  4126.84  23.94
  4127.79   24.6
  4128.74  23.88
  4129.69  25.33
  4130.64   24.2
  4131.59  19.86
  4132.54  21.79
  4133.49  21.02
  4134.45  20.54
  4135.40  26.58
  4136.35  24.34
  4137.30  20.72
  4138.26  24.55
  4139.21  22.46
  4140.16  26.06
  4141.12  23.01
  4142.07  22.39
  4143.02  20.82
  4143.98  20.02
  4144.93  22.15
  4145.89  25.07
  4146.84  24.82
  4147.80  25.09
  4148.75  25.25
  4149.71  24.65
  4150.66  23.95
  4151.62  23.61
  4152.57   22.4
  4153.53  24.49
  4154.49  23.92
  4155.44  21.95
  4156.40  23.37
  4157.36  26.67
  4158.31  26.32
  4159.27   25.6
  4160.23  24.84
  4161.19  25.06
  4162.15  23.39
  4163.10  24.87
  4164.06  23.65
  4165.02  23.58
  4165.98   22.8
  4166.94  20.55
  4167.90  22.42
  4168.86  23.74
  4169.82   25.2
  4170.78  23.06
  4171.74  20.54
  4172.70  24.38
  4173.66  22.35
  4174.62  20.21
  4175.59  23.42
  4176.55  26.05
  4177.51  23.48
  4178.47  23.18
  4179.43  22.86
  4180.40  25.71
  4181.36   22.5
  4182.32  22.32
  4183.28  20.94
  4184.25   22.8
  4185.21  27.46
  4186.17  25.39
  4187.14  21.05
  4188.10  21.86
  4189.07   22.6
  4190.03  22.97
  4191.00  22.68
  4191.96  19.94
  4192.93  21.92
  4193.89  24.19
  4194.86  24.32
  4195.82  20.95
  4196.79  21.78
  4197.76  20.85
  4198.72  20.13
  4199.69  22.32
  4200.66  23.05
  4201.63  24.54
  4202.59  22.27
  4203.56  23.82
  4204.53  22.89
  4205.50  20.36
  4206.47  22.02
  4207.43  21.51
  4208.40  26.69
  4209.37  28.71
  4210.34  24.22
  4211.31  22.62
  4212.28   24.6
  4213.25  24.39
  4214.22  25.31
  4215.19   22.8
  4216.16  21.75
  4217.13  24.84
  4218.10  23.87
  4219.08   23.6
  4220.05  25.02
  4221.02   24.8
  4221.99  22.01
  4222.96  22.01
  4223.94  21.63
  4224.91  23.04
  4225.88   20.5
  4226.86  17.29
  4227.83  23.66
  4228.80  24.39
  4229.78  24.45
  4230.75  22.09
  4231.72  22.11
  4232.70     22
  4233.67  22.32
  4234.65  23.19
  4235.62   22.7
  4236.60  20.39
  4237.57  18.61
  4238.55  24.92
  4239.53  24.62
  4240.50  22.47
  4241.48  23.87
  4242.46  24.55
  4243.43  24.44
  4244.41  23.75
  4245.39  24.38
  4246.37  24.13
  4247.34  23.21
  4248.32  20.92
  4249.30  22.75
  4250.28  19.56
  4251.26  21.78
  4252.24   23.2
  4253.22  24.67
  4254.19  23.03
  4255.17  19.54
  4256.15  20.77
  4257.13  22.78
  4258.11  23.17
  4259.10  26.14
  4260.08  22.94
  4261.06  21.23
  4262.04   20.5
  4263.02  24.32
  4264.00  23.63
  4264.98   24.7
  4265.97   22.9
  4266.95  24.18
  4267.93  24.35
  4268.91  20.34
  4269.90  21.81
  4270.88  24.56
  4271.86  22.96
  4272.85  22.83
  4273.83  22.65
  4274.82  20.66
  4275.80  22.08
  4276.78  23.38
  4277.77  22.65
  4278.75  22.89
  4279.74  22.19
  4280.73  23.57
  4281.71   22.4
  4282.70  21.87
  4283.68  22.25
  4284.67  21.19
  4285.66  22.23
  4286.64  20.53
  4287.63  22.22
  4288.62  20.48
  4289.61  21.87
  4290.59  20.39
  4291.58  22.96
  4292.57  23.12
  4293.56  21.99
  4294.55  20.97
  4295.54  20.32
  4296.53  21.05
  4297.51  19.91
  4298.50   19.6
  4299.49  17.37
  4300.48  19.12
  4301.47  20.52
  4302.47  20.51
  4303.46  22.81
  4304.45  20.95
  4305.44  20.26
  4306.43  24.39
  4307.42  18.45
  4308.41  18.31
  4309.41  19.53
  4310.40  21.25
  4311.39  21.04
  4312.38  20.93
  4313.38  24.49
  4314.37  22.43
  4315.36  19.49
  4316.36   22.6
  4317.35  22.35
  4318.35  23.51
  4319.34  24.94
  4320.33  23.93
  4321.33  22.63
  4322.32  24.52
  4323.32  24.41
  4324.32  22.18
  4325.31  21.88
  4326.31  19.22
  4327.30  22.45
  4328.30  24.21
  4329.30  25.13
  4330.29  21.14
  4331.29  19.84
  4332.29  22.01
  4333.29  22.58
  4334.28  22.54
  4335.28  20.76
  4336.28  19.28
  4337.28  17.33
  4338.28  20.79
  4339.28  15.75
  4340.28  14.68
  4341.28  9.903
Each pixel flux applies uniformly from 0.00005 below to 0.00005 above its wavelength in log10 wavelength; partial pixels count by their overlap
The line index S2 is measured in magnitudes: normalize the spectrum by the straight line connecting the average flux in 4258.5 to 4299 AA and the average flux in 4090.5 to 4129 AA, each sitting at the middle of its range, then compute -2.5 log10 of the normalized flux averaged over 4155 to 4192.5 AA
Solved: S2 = -0.05 mag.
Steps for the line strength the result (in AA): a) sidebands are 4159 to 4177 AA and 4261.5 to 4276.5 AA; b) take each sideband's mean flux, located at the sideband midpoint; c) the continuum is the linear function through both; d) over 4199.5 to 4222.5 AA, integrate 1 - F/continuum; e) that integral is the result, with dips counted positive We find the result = -0.5 AA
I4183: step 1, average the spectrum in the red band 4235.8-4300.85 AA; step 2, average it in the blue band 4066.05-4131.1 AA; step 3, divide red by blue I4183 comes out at 0.97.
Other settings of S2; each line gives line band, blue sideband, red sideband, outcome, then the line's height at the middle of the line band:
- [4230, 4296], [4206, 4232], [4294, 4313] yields -0.035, 21.8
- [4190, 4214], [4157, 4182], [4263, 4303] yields 0.009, 23.2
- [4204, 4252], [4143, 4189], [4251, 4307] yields -0.013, 22.7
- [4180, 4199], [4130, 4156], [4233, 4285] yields 0.018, 23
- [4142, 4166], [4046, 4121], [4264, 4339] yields -0.061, 22.6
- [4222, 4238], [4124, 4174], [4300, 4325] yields 0.038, 22.7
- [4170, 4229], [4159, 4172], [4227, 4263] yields 0.009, 23.2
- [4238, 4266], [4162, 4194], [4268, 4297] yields -0.034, 22.3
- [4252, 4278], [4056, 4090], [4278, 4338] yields -0.039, 22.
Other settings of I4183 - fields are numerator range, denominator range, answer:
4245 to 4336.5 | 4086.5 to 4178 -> 0.96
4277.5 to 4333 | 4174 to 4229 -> 0.94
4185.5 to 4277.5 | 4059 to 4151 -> 0.99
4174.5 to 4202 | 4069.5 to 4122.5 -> 1.01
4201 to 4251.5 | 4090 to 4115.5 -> 1.07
